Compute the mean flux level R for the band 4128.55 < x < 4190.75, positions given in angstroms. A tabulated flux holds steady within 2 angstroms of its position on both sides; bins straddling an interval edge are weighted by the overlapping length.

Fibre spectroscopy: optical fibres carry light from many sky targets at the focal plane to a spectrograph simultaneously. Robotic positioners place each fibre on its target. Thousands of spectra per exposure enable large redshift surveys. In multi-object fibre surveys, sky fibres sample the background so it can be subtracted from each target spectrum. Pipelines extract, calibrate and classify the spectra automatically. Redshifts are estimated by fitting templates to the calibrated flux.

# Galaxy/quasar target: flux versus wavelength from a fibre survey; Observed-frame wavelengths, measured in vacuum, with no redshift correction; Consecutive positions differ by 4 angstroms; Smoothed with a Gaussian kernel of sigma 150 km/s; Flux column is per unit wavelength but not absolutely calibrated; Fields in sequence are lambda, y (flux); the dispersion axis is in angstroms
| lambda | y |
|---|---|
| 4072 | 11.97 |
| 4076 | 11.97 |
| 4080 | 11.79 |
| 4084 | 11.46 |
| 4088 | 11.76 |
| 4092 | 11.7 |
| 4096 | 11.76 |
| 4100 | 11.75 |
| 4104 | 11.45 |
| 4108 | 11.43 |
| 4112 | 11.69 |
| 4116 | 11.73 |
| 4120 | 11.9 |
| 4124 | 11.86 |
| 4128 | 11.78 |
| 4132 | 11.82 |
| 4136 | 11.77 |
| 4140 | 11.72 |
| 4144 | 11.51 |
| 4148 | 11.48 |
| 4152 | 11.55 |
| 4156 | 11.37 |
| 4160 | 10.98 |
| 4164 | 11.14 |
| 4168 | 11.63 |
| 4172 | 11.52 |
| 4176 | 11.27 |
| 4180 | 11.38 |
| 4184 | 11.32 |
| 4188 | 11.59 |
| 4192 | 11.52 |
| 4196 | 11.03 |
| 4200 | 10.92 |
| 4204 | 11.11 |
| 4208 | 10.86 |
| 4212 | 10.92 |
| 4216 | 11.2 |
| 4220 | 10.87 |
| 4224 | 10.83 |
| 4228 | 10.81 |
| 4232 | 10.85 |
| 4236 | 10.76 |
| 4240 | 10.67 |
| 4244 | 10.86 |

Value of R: 11.5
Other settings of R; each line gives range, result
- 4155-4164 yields 11.1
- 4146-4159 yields 11.4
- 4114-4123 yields 11.8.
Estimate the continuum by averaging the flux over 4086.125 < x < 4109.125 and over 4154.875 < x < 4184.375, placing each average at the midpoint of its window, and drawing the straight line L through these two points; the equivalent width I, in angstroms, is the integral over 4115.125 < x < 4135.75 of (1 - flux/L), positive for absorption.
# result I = -0.53 angstroms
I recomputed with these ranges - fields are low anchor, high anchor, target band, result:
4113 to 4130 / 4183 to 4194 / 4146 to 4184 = 0.8 angstroms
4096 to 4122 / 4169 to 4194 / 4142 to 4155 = 0.0 angstroms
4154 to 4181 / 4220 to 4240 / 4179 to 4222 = -0.4 angstroms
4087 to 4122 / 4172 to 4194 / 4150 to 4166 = 0.3 angstroms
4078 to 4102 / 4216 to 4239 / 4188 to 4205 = -0.2 angstroms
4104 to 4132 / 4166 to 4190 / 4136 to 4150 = 0.0 angstroms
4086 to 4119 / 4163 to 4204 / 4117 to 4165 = -0.3 angstroms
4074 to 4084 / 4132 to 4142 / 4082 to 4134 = 0.3 angstroms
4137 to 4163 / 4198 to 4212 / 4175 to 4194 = -0.5 angstroms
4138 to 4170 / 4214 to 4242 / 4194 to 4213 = 0.1 angstroms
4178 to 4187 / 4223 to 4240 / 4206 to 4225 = 0.1 angstroms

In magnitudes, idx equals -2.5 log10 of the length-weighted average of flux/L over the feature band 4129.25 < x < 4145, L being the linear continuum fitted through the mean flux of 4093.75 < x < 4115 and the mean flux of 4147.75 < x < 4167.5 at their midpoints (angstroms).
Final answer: -0.03 mag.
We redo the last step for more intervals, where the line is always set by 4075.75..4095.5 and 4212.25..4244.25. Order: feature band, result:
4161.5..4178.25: -0.02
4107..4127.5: -0.02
